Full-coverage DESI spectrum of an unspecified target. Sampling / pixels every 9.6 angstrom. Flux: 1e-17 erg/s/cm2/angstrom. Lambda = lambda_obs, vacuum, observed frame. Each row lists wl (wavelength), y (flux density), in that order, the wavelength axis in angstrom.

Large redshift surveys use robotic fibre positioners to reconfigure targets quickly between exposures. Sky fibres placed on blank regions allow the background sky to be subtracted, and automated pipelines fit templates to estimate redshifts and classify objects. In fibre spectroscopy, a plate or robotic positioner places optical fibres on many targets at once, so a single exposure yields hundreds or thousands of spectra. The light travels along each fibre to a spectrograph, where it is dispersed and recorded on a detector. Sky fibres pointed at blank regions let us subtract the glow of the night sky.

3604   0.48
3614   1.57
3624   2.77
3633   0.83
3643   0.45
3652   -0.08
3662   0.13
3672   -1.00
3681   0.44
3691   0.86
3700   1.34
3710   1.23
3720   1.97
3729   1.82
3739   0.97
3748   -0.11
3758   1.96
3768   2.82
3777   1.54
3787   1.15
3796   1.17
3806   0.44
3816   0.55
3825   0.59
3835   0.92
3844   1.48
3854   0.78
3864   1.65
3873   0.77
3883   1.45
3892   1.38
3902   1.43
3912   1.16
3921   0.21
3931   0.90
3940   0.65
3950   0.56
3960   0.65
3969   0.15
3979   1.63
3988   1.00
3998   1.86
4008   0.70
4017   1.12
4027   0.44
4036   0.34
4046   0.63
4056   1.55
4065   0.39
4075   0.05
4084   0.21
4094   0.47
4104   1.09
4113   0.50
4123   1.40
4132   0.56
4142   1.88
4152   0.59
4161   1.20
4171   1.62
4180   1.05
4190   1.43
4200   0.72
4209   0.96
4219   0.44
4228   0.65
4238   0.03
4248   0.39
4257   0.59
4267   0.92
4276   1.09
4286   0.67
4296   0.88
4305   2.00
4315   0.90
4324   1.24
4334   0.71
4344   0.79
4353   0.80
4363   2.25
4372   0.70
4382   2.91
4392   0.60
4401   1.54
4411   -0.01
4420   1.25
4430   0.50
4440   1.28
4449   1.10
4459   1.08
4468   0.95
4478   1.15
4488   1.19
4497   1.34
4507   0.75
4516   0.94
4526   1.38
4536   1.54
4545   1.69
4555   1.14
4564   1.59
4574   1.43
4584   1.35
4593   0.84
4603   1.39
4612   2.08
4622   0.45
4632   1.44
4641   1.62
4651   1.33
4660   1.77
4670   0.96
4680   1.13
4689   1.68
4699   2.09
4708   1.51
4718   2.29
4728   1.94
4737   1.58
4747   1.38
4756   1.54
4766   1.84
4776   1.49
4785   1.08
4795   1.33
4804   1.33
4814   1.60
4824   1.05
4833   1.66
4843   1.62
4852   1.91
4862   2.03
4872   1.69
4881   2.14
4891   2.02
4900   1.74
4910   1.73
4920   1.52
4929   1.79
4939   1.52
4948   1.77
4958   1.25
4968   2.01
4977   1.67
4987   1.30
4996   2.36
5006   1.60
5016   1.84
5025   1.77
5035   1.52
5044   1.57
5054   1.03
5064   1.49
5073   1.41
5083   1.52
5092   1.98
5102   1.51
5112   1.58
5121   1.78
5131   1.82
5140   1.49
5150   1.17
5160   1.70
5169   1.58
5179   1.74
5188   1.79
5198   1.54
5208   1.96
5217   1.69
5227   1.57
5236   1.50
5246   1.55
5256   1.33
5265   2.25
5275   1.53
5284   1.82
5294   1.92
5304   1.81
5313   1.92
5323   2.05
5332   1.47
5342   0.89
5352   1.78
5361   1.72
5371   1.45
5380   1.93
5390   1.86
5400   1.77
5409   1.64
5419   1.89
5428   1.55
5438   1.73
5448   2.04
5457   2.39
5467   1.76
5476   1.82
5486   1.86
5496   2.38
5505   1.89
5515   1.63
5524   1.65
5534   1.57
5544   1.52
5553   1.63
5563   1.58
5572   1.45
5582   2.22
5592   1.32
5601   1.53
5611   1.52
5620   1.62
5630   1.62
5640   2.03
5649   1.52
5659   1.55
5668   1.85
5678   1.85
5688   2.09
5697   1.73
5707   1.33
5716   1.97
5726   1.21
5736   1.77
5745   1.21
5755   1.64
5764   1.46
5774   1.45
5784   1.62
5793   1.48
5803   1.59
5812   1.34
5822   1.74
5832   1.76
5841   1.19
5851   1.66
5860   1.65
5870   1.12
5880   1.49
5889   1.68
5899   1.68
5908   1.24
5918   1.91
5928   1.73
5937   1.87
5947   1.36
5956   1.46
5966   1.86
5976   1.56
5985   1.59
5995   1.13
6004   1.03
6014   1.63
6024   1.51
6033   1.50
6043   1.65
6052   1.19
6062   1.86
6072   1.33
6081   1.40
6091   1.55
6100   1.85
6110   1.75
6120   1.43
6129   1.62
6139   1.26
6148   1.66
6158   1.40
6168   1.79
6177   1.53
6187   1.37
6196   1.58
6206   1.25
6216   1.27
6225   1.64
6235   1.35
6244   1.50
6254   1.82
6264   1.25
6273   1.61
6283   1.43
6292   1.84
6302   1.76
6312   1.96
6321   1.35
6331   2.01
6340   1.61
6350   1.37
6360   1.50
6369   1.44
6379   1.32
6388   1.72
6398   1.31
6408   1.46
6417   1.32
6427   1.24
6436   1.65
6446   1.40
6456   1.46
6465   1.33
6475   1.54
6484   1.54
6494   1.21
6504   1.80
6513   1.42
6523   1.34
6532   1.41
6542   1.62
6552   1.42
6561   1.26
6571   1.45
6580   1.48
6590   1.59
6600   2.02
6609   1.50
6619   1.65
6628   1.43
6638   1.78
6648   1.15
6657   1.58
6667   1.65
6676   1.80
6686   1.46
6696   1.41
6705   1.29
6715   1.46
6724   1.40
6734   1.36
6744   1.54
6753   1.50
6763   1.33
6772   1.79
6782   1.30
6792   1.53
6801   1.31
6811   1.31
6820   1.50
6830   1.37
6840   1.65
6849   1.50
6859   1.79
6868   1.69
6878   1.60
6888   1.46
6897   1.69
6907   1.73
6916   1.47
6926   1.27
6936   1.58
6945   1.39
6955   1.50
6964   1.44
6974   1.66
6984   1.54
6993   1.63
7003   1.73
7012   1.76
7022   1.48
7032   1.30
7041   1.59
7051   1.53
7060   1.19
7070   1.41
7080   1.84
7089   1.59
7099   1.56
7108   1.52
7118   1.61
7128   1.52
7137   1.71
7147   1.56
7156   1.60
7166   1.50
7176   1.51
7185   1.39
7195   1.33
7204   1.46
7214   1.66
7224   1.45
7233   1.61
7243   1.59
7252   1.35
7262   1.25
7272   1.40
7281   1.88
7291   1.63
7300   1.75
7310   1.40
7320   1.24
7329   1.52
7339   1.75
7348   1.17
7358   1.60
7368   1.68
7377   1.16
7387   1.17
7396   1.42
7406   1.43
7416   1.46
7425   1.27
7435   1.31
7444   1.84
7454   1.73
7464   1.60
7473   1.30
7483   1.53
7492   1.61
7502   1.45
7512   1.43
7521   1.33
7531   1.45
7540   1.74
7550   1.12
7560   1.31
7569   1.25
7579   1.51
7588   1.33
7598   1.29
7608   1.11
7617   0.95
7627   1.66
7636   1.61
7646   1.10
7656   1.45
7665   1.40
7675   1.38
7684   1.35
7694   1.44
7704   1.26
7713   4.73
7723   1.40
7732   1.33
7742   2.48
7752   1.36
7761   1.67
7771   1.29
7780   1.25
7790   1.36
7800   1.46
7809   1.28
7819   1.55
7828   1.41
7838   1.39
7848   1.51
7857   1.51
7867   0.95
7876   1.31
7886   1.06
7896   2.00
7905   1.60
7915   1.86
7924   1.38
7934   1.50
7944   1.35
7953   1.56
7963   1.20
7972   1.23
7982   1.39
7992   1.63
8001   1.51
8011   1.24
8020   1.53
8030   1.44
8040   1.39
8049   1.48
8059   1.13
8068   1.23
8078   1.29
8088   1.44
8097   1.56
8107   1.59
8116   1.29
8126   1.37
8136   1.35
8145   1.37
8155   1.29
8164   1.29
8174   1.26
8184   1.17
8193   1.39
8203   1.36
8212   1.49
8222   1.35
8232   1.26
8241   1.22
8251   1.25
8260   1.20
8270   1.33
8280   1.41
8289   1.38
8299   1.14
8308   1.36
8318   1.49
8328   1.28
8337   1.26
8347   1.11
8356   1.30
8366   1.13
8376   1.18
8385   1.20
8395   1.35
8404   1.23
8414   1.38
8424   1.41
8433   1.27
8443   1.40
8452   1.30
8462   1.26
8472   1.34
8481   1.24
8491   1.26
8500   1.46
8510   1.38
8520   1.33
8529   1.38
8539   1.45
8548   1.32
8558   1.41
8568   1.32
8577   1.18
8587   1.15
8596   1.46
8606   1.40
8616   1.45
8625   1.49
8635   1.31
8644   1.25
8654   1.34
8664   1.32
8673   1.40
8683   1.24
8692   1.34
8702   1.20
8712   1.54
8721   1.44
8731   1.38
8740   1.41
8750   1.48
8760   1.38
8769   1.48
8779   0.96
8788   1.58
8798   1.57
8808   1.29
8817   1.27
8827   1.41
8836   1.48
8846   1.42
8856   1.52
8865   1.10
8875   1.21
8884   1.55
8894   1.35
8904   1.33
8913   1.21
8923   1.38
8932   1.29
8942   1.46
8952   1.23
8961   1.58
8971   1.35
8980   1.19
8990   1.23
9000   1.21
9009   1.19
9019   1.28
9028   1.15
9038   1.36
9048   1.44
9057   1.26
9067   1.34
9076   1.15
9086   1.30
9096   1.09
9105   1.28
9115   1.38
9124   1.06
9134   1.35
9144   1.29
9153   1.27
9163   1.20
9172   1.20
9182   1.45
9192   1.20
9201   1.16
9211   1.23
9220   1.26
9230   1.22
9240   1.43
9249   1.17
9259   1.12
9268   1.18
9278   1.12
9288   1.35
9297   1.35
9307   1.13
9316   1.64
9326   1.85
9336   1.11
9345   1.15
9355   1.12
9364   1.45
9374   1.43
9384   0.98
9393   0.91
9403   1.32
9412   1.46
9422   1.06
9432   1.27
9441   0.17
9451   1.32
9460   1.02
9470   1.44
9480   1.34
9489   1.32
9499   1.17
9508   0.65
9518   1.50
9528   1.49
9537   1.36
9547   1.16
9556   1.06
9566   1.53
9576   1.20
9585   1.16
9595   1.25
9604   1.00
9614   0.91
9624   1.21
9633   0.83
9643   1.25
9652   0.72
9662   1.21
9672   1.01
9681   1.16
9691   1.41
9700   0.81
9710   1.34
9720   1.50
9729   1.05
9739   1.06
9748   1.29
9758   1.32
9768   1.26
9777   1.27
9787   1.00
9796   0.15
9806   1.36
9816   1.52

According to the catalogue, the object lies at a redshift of 0.175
